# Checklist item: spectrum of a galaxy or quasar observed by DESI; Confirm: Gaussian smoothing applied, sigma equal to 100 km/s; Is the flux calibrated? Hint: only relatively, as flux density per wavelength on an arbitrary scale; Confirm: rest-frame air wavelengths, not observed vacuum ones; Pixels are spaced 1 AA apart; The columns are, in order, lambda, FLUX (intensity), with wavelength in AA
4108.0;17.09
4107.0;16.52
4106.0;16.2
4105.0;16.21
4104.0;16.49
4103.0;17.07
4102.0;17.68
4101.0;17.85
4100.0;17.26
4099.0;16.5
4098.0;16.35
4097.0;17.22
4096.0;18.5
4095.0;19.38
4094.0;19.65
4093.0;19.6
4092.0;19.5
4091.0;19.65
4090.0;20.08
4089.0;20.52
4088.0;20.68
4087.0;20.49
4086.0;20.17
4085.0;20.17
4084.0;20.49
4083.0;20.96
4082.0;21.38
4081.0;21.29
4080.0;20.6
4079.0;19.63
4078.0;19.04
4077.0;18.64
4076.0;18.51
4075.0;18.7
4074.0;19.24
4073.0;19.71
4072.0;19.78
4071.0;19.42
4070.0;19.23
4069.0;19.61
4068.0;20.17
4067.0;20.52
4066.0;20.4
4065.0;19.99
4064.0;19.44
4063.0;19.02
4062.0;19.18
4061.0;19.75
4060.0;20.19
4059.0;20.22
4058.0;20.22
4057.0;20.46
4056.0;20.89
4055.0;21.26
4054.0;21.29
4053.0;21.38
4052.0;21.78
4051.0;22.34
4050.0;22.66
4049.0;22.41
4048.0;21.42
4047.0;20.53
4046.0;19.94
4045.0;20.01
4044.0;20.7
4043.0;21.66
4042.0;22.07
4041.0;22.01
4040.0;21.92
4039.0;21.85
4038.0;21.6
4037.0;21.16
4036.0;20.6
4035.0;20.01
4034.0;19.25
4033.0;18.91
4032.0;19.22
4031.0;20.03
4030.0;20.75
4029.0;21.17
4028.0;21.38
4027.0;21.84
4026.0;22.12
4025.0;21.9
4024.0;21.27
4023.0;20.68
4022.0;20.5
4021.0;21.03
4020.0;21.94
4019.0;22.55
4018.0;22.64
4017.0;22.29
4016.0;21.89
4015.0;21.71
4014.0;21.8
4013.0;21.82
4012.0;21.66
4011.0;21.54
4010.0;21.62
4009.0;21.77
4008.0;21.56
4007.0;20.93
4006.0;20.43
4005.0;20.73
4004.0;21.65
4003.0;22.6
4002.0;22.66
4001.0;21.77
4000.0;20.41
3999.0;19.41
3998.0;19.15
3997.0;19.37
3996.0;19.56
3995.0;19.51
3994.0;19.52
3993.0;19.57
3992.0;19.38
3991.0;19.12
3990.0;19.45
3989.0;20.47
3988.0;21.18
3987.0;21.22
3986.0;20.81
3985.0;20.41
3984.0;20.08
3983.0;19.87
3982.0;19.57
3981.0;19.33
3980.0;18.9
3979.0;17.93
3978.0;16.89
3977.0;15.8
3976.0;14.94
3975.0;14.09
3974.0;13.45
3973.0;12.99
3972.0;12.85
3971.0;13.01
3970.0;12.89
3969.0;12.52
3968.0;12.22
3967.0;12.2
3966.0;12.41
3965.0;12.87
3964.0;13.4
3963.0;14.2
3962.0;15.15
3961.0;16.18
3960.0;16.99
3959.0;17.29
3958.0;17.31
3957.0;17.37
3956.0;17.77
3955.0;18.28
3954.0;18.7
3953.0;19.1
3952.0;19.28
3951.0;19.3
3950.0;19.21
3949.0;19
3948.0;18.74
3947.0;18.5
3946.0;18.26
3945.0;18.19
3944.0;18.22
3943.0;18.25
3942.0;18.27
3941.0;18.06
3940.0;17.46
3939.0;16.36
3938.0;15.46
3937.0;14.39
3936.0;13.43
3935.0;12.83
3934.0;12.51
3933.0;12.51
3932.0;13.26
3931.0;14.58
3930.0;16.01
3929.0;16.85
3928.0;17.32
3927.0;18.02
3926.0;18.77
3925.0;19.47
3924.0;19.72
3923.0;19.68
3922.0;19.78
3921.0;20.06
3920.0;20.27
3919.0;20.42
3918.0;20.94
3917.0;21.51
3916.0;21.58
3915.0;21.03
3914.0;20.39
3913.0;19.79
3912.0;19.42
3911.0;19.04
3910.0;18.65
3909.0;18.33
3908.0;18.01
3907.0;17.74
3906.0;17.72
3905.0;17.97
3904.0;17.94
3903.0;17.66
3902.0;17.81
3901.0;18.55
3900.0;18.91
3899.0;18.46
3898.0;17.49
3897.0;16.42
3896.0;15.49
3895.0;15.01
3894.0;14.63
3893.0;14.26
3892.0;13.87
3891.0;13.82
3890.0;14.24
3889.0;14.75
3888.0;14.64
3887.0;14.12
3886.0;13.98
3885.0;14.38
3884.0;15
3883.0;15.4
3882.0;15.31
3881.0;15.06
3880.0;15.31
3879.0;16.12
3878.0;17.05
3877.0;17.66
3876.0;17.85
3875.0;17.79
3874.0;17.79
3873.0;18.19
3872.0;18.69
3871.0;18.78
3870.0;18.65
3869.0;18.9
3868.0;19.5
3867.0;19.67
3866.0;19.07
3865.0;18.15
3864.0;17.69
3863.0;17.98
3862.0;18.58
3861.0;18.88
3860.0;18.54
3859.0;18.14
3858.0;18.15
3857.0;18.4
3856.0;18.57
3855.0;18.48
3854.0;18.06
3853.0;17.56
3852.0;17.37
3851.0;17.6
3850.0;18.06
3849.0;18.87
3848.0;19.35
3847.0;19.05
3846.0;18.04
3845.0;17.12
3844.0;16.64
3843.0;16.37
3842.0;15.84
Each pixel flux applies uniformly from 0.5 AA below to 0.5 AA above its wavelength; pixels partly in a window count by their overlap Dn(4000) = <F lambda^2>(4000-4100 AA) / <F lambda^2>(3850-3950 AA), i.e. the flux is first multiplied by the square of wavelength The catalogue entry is 1.27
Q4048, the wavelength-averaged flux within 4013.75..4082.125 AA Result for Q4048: 20.7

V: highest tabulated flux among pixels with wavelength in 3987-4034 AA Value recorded 22.66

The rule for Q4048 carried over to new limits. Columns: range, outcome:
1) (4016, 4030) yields 21.6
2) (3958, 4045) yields 19.2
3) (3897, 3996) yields 17.5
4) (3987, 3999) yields 19.7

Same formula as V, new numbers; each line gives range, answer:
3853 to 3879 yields 19.67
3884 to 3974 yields 21.58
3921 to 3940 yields 20.06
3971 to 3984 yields 20.08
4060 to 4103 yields 21.38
